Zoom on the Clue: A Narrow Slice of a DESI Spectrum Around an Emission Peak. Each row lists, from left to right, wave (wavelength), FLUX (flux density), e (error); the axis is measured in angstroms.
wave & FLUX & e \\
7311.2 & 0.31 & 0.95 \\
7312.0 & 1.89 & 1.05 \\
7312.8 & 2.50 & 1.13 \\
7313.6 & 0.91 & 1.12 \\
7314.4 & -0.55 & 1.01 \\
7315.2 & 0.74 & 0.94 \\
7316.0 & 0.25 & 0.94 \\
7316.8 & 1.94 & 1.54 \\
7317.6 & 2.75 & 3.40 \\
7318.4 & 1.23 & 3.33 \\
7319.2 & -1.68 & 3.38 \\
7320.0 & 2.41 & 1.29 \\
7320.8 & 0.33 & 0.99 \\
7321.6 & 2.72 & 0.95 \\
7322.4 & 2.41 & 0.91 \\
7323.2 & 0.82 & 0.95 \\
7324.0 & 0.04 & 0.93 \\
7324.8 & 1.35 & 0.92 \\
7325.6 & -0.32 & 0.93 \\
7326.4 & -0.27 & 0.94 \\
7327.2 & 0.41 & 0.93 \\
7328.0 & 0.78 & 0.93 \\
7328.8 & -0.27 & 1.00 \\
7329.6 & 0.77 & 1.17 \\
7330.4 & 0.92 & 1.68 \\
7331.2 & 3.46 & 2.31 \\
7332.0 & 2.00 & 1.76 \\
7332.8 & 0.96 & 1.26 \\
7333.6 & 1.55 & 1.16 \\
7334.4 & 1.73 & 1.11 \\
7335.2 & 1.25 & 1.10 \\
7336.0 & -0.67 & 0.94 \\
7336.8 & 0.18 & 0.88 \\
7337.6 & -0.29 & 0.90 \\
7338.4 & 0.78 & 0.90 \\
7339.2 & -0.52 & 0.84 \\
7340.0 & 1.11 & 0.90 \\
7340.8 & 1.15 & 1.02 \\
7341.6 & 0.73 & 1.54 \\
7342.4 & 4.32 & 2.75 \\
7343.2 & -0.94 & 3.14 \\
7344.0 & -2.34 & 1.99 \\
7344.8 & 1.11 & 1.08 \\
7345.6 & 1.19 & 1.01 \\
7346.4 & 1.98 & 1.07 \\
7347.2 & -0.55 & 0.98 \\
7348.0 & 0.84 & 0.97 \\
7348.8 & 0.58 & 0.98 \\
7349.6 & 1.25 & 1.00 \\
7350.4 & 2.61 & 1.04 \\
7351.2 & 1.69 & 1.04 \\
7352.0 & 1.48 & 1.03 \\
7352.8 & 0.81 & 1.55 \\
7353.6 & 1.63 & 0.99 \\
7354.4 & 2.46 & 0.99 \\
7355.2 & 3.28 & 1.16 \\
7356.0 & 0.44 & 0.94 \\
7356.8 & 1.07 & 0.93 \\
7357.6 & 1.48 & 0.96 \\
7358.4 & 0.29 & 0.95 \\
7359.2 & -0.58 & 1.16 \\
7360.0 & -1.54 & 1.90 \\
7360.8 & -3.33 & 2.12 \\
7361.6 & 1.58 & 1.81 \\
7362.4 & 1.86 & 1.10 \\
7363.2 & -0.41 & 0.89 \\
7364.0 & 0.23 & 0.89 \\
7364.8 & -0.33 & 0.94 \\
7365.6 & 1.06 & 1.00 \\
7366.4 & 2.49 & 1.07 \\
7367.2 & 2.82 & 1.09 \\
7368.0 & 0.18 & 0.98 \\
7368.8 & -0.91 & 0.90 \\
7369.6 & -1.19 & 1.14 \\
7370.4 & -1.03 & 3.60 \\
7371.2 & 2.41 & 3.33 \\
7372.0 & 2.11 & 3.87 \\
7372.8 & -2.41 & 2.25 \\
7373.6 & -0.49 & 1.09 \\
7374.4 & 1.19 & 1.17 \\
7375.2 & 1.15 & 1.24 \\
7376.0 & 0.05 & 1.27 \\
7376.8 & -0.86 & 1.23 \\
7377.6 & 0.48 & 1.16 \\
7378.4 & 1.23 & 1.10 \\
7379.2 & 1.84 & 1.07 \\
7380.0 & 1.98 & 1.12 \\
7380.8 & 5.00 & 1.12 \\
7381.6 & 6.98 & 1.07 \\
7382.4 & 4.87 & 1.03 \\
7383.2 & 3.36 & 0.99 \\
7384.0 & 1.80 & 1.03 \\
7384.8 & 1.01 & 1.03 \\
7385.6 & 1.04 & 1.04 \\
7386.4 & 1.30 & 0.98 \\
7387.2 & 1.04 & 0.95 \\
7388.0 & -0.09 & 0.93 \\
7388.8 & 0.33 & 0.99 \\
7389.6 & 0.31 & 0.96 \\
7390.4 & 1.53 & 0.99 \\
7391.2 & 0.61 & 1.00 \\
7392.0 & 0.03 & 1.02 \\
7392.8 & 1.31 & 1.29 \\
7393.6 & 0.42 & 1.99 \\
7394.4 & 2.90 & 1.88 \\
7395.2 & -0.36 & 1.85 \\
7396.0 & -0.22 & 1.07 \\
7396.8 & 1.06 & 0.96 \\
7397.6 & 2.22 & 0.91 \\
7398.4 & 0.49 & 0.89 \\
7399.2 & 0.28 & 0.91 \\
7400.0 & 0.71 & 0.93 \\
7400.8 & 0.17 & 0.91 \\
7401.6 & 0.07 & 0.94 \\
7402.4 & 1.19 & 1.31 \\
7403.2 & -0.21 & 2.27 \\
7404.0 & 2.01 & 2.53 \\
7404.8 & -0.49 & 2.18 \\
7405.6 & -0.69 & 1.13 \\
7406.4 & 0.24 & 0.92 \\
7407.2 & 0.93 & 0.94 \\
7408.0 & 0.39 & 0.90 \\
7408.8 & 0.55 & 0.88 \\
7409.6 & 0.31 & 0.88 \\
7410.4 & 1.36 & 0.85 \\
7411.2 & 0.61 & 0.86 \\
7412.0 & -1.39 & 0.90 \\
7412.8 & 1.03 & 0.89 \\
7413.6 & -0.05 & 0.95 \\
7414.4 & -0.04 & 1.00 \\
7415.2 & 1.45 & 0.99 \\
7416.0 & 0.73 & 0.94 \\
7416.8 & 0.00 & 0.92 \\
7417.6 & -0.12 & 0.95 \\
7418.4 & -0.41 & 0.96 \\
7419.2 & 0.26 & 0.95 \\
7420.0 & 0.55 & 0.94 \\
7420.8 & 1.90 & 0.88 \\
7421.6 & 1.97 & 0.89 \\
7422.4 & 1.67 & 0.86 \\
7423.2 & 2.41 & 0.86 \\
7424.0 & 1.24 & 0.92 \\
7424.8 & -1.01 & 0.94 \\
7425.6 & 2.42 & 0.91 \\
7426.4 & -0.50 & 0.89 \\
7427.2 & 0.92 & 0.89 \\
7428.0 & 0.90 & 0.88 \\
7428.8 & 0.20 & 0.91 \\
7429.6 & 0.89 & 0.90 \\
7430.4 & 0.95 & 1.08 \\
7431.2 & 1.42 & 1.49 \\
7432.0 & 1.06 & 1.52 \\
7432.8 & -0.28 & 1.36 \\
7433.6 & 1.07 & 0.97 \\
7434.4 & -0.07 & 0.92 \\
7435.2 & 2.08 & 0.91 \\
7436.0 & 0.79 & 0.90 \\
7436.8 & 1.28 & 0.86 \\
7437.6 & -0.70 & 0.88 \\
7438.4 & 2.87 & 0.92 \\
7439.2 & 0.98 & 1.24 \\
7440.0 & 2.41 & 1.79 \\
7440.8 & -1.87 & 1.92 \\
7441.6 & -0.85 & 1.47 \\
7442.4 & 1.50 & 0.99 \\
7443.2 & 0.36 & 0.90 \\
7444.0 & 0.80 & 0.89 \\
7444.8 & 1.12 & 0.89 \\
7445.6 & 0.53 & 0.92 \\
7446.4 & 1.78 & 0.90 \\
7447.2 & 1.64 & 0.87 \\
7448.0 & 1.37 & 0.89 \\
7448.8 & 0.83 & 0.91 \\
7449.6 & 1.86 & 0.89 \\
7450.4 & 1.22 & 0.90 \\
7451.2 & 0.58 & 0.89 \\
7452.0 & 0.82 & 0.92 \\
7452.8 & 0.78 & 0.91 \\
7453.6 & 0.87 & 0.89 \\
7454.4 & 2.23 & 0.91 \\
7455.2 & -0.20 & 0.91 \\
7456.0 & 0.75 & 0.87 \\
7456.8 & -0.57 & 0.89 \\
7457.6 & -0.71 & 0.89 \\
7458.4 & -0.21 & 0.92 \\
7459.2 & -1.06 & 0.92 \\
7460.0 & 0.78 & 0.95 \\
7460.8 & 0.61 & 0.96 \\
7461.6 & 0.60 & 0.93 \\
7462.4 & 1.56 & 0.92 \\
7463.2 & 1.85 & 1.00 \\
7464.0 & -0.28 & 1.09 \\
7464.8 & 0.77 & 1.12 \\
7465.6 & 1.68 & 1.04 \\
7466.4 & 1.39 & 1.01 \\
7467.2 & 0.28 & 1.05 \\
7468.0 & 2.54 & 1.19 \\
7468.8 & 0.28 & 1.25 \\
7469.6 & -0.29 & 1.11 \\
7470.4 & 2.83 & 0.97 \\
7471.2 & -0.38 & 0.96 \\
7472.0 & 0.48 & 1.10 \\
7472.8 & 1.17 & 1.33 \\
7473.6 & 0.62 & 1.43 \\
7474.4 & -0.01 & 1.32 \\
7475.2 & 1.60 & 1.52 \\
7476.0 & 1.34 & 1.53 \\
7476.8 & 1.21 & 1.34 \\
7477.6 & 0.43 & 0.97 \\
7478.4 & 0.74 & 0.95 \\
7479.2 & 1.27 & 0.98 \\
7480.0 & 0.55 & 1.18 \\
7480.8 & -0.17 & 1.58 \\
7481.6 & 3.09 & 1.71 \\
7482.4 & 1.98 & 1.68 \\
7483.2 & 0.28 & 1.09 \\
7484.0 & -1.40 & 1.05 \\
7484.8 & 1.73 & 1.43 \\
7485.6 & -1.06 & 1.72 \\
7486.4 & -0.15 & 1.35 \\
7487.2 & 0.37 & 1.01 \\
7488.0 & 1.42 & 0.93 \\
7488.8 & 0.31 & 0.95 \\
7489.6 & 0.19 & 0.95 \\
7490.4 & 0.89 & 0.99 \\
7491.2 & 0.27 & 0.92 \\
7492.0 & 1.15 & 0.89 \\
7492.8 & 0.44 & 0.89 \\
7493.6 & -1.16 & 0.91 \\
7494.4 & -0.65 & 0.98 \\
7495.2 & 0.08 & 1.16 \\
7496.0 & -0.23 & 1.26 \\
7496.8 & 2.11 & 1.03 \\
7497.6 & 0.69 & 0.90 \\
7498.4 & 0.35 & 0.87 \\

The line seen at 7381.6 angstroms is Hgamma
